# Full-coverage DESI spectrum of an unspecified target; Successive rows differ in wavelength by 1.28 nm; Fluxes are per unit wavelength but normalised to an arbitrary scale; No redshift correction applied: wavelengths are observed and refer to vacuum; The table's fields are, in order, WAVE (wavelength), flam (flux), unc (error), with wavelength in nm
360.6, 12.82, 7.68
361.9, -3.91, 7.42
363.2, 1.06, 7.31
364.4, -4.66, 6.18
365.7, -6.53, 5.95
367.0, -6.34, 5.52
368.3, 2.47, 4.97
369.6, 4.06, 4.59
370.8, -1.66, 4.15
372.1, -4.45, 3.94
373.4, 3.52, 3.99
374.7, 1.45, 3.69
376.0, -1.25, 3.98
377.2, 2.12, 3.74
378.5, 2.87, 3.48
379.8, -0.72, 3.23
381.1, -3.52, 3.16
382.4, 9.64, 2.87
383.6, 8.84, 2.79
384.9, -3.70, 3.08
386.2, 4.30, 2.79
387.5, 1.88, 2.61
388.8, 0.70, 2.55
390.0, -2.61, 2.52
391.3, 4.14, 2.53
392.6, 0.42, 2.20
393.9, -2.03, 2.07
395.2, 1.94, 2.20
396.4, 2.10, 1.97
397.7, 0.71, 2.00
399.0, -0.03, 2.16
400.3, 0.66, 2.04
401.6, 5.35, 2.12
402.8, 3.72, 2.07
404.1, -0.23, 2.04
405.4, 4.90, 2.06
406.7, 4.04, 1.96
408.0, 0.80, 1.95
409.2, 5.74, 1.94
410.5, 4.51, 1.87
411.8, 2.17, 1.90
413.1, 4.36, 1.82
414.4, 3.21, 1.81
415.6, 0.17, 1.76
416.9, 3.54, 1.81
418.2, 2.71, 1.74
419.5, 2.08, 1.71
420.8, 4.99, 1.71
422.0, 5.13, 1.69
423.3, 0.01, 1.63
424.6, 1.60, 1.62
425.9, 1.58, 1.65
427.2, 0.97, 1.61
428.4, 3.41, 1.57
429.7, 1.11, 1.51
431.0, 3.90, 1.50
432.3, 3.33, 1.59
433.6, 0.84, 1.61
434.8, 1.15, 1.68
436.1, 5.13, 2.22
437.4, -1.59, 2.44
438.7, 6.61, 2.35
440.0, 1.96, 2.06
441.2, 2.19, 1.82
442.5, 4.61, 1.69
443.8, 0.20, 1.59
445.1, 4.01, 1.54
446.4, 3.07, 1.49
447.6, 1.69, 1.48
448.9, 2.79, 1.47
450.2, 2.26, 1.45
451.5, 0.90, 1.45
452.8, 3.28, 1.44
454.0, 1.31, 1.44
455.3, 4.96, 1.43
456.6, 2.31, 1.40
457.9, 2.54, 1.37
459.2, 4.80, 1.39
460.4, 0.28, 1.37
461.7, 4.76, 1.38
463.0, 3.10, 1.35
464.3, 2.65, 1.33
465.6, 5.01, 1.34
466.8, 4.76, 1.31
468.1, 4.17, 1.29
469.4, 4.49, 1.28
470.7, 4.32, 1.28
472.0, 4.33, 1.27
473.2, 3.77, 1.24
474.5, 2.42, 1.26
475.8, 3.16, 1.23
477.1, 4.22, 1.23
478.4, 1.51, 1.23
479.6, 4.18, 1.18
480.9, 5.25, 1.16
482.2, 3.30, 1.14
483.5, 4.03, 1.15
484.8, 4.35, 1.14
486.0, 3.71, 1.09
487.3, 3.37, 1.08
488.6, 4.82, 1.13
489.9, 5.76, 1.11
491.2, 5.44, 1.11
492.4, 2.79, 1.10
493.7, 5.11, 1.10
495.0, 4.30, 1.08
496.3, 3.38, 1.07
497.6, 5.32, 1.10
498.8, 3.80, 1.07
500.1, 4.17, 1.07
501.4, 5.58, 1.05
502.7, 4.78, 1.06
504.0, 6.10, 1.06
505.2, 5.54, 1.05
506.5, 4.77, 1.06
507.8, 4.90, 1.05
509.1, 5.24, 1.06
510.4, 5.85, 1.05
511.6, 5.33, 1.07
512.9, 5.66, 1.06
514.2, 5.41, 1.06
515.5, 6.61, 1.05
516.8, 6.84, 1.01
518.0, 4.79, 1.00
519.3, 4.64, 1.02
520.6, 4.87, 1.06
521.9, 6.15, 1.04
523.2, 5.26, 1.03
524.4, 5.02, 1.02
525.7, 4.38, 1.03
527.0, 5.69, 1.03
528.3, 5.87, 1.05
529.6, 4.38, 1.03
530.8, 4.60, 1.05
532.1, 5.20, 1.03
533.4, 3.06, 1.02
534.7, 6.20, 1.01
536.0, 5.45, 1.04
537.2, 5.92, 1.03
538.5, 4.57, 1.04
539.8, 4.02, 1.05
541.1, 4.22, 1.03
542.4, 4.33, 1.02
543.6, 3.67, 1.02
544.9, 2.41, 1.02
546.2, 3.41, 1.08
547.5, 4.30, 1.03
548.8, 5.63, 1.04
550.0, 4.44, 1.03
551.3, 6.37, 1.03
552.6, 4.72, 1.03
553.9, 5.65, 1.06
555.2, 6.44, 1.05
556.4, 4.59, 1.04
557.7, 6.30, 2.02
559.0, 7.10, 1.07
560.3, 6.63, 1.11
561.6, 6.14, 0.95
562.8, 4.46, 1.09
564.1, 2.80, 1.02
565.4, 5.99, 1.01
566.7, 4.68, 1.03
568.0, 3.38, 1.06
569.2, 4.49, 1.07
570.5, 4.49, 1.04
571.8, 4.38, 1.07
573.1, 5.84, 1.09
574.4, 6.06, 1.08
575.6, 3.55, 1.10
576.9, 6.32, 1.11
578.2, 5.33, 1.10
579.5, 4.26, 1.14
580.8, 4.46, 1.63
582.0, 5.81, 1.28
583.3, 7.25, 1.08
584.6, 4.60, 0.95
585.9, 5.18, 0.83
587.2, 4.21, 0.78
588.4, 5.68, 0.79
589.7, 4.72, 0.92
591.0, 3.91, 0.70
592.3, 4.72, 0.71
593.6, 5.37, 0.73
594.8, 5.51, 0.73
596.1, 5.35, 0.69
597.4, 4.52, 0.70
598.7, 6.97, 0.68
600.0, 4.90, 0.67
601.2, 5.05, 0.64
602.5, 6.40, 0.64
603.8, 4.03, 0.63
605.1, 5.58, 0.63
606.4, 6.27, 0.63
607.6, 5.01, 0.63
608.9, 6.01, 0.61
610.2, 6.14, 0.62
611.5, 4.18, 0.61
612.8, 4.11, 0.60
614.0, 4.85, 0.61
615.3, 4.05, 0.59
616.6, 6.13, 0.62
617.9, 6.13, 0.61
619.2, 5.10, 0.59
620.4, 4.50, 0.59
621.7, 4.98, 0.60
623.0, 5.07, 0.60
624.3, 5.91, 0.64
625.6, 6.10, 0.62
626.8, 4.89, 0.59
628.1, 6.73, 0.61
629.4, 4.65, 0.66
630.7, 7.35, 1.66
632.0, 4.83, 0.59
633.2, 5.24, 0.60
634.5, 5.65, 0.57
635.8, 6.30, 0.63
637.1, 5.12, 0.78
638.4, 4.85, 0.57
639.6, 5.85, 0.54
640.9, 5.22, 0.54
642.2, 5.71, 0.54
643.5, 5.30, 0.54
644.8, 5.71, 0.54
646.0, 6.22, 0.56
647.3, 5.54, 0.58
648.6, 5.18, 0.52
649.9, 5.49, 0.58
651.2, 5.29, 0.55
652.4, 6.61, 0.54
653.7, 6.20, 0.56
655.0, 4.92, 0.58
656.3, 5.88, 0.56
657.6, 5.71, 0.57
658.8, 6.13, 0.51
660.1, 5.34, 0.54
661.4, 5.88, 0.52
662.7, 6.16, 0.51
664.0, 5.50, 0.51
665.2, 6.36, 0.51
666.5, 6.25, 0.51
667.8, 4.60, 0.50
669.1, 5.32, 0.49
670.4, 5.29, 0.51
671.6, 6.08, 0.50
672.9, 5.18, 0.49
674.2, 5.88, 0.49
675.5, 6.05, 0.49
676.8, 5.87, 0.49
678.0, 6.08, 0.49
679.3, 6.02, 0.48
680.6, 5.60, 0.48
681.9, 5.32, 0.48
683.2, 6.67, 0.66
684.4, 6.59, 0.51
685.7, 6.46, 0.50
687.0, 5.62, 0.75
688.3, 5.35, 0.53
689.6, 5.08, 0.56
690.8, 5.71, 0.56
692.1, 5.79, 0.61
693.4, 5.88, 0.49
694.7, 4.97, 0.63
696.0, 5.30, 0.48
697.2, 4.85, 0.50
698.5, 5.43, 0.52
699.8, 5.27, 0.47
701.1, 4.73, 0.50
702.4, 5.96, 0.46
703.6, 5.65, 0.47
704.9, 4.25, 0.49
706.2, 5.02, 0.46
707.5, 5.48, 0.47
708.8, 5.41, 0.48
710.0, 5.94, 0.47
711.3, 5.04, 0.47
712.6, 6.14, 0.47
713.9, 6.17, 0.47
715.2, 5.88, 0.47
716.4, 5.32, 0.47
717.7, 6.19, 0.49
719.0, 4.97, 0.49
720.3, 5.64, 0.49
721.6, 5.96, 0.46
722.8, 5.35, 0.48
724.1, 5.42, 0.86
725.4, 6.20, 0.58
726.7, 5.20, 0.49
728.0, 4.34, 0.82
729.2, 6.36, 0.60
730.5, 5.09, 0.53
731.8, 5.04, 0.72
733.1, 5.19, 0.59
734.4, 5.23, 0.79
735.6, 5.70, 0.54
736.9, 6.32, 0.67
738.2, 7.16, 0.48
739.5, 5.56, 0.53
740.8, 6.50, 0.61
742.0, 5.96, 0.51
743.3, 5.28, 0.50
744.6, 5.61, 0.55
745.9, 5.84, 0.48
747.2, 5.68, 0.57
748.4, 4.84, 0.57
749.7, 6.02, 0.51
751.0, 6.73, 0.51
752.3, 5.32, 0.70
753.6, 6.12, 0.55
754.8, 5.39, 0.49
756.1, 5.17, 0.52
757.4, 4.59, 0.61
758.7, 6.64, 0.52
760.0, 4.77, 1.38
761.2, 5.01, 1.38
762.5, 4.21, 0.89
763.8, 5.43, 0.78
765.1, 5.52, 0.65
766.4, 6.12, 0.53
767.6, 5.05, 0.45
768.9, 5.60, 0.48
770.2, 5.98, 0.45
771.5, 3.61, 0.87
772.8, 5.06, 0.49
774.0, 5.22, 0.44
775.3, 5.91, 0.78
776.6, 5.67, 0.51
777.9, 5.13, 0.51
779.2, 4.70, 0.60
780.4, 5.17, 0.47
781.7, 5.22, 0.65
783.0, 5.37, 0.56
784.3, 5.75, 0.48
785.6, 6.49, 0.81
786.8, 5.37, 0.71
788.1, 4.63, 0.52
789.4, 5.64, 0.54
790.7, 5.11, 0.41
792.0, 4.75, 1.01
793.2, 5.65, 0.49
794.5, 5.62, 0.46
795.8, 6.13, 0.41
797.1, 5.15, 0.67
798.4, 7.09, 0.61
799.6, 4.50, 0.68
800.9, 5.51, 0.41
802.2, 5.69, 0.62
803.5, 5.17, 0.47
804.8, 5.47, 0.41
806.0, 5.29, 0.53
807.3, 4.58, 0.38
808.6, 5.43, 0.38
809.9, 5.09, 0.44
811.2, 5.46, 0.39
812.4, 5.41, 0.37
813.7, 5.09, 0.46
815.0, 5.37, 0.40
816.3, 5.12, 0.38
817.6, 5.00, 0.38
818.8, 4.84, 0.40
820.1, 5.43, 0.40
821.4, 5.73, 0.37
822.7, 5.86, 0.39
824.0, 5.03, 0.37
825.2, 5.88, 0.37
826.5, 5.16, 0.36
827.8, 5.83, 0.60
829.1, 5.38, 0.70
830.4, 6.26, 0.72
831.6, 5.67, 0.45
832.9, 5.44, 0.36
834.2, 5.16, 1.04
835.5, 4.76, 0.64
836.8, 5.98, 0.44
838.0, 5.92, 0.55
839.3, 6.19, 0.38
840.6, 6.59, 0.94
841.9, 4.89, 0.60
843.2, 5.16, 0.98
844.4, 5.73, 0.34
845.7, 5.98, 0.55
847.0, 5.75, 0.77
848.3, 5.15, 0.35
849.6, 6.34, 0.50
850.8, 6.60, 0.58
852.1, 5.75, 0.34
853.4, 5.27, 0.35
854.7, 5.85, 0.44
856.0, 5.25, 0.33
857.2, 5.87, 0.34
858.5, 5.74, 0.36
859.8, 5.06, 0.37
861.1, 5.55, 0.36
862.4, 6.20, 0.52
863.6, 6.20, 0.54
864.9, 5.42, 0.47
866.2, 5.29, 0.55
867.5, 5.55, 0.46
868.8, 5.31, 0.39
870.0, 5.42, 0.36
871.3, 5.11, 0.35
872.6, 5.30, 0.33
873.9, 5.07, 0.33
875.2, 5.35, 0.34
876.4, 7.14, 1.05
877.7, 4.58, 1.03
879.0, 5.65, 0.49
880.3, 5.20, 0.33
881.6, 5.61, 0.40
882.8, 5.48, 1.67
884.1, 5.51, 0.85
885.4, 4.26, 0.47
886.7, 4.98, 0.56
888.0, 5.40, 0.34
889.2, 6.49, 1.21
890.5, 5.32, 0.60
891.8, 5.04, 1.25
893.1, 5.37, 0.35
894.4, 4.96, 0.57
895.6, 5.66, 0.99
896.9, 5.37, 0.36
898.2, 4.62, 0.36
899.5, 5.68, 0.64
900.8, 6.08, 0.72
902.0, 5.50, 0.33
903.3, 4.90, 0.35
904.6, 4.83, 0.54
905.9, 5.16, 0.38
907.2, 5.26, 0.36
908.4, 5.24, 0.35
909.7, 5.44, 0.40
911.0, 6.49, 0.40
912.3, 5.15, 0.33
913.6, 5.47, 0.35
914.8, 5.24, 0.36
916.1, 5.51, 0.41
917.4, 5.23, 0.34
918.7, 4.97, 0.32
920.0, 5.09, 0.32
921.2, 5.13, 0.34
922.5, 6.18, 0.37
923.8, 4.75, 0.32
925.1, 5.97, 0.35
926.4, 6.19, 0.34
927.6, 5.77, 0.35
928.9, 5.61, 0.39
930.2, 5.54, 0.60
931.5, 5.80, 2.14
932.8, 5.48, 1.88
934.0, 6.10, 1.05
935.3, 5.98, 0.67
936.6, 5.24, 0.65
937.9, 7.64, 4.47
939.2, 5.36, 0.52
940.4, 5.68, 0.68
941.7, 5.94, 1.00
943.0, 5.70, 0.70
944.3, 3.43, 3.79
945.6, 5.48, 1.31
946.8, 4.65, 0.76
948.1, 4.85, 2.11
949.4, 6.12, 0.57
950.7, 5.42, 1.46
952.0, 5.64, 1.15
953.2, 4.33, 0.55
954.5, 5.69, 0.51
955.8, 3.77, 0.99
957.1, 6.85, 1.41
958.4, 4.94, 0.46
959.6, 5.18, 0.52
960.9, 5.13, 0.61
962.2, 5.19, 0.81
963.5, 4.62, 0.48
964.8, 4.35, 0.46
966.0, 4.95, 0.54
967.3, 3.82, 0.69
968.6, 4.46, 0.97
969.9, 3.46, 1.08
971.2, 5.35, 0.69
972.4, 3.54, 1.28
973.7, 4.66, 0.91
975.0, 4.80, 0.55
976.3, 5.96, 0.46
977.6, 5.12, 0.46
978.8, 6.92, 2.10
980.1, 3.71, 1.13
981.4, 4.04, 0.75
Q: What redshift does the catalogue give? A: 0.133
